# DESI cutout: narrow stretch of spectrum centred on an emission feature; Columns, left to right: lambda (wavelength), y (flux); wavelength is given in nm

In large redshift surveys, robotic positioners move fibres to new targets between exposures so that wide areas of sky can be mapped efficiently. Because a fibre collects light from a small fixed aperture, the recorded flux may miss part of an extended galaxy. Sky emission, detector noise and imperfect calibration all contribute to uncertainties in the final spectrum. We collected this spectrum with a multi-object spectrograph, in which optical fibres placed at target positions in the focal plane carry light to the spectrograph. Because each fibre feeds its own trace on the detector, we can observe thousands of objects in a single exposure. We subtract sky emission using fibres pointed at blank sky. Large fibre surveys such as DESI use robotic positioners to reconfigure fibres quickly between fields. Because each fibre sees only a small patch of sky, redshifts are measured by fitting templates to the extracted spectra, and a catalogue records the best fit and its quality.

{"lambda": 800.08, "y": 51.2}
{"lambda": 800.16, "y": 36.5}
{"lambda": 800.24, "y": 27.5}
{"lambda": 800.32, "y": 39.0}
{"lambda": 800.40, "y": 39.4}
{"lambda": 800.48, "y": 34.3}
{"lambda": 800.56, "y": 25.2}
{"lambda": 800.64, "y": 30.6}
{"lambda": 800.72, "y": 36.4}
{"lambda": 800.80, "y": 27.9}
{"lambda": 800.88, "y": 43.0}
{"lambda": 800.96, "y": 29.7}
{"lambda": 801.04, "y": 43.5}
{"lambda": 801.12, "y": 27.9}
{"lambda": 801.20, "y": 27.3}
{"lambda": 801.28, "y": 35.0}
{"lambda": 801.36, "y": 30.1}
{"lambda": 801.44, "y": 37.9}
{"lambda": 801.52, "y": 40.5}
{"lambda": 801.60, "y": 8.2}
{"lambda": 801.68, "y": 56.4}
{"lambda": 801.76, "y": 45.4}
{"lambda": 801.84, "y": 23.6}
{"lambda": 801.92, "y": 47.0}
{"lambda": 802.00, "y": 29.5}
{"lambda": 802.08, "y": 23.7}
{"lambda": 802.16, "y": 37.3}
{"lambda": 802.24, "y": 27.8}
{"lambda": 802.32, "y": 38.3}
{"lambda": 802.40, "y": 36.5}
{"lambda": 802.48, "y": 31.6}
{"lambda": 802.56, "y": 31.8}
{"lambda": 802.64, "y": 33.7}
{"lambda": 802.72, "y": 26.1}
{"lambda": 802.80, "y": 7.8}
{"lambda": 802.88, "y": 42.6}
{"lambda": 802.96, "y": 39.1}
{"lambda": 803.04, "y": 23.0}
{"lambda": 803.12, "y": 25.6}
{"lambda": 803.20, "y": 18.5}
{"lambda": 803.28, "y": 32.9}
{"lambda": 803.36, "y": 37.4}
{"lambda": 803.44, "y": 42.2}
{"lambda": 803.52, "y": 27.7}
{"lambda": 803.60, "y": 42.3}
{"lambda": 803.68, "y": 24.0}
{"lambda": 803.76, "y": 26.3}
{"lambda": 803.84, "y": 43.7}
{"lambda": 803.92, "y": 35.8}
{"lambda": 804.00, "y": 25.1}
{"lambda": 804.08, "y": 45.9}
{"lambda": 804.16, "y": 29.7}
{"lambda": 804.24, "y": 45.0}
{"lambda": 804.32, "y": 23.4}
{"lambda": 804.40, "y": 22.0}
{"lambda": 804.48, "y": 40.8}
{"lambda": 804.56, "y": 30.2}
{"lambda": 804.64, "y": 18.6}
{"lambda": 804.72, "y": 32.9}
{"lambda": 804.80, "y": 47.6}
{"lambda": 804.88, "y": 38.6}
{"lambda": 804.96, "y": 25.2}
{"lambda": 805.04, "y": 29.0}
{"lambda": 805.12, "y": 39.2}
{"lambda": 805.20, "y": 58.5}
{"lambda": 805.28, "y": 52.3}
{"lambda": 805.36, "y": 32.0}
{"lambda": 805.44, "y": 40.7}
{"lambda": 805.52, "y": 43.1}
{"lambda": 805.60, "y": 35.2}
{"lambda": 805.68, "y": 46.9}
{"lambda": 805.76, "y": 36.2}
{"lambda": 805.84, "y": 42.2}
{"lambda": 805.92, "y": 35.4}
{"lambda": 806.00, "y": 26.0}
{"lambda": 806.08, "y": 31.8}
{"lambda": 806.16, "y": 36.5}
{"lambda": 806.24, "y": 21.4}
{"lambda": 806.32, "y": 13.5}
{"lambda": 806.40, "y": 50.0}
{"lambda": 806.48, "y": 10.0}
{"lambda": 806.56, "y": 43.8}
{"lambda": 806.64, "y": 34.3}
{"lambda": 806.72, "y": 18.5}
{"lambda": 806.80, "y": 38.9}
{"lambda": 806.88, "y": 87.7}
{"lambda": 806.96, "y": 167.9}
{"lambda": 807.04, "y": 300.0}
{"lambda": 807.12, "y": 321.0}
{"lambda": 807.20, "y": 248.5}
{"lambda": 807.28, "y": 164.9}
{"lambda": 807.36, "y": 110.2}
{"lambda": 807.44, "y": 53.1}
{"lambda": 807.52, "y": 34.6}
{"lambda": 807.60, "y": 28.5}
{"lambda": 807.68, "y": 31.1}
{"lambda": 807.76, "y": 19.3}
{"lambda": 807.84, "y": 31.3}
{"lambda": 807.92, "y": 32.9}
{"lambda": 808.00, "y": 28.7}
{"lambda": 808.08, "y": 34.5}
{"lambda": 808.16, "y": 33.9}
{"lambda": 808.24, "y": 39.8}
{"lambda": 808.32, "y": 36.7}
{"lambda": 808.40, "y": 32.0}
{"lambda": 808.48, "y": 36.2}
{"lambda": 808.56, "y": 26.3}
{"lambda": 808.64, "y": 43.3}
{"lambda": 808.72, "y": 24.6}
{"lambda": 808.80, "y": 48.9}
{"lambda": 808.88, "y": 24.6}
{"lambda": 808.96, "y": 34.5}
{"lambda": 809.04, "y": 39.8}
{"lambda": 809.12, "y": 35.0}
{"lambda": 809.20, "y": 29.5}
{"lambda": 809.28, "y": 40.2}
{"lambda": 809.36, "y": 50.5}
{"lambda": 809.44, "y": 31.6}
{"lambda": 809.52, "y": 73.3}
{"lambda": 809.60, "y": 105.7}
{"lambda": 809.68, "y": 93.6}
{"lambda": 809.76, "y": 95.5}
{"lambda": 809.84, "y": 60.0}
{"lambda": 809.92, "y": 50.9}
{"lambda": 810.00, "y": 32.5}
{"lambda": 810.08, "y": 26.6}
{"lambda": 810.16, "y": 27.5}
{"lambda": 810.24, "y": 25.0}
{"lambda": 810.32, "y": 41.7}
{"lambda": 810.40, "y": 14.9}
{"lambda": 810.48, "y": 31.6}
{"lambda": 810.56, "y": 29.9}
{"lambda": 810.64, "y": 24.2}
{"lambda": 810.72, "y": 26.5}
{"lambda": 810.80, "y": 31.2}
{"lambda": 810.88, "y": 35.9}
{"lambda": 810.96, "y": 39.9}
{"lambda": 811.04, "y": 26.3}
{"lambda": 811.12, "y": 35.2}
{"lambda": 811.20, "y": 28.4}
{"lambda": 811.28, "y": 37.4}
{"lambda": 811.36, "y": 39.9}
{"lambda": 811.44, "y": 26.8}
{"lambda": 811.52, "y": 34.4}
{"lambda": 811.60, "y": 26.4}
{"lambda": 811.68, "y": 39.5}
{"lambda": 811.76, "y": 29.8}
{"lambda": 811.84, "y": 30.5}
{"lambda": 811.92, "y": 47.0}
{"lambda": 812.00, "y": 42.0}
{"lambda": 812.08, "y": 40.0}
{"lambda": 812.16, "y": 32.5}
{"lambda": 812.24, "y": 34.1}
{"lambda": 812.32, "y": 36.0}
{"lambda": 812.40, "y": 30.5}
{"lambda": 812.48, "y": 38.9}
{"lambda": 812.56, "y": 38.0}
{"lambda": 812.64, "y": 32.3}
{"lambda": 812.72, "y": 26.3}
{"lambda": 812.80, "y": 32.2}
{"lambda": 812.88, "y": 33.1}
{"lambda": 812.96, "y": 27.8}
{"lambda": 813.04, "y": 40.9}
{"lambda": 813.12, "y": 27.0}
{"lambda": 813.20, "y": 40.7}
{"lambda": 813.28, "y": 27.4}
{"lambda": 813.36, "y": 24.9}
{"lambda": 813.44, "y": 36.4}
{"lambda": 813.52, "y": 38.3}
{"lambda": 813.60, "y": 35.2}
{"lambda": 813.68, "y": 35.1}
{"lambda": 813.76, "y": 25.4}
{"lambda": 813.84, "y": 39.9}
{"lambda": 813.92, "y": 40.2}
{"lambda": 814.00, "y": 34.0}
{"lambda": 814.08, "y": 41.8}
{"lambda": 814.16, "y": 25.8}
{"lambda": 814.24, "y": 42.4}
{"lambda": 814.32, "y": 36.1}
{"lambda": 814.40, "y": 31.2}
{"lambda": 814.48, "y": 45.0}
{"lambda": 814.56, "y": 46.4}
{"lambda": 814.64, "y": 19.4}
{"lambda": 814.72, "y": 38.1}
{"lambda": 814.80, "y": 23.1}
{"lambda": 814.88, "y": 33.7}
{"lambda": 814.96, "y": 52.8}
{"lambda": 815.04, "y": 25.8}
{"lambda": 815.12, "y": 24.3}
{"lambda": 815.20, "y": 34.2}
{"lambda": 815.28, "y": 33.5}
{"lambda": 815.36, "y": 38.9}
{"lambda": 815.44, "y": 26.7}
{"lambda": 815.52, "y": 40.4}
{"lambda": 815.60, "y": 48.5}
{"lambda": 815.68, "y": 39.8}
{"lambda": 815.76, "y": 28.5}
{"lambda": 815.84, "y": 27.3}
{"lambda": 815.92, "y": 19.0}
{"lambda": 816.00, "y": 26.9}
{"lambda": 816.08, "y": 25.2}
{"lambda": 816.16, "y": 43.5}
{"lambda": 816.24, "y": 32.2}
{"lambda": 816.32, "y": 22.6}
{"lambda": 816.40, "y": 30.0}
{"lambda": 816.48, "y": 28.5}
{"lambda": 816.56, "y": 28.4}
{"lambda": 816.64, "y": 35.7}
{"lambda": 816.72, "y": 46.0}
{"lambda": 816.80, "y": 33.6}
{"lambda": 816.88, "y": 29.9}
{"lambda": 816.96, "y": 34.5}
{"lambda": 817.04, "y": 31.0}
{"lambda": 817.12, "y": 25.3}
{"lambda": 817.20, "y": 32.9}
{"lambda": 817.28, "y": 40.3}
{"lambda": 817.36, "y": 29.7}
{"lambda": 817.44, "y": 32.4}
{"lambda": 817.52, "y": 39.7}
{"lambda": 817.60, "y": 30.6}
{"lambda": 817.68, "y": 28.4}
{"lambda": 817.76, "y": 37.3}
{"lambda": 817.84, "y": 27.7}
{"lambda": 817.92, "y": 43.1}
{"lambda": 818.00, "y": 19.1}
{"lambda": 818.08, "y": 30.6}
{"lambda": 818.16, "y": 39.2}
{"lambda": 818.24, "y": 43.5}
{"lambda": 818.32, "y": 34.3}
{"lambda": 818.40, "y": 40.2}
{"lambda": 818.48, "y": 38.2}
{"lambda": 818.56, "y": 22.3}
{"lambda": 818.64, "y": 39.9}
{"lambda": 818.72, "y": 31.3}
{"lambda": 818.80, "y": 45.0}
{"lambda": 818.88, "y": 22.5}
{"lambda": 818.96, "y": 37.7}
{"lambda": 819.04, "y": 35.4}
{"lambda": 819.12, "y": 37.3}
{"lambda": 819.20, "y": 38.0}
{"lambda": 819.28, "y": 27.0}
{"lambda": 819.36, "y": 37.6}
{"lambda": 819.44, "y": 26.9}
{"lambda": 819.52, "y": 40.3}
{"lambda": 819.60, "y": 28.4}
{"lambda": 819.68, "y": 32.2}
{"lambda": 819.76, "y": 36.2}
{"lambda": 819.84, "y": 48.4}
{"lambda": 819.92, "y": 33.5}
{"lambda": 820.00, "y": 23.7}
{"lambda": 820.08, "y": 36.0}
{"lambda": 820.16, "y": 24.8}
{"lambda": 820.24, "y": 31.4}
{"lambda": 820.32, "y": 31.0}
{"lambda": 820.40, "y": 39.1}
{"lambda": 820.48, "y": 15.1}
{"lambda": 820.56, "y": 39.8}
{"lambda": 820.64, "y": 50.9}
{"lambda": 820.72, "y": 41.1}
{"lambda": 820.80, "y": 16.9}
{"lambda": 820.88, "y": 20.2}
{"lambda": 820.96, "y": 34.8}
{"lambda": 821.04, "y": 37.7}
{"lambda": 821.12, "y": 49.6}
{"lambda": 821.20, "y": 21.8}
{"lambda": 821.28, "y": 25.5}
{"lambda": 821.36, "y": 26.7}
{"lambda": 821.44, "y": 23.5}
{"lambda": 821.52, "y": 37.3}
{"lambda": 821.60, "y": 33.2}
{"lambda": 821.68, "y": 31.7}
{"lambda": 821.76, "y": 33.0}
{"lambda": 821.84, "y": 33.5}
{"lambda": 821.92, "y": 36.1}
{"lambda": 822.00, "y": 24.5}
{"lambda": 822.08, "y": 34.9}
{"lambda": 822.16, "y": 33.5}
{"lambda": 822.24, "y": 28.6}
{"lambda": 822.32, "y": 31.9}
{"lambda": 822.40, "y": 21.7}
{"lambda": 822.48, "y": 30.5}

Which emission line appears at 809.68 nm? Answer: [N II]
